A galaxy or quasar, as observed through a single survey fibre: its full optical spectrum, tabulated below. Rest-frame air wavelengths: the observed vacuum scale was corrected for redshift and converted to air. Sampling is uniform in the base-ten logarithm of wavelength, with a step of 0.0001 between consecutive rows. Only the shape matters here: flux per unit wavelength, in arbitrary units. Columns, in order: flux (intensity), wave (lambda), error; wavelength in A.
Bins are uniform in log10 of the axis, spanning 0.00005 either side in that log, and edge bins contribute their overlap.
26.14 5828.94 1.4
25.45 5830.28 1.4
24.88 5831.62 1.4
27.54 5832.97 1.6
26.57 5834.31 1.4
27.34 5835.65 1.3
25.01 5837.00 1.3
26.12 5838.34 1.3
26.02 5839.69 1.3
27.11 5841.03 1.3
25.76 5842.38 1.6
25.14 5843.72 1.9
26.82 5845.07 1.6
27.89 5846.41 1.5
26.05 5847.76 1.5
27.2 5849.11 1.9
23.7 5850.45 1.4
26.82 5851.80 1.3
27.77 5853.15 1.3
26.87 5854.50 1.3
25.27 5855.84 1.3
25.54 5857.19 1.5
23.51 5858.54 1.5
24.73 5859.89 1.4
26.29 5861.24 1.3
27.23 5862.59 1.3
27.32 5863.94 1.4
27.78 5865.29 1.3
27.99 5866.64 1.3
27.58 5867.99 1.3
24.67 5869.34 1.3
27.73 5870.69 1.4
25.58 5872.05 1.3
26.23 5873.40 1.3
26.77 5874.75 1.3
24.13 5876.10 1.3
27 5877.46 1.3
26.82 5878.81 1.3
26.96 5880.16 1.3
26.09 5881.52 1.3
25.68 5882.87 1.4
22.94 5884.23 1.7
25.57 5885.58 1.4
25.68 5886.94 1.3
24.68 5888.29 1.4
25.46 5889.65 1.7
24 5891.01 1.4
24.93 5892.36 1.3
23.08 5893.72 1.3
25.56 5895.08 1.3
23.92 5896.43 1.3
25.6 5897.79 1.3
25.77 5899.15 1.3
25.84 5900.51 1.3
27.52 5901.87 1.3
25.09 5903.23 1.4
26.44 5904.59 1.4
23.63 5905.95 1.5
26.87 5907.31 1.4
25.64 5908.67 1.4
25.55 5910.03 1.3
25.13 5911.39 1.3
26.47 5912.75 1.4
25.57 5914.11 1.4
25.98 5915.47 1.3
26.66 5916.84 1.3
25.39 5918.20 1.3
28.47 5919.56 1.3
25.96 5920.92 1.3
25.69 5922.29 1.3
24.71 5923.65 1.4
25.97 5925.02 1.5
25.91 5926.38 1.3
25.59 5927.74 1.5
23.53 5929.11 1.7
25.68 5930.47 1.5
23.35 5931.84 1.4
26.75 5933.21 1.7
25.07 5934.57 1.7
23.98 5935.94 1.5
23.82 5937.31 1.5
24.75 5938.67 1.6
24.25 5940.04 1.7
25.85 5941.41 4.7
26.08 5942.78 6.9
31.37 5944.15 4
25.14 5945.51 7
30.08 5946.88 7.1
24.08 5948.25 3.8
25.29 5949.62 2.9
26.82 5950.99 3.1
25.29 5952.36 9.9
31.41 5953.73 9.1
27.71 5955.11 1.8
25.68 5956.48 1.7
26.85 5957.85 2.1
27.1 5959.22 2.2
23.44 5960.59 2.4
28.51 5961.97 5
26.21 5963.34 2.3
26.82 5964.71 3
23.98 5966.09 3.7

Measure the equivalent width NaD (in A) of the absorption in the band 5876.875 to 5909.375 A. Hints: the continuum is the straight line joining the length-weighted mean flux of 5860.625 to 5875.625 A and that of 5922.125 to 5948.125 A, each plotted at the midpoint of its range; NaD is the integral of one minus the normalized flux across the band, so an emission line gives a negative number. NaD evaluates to 1.1 A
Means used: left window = 26.8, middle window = 25.4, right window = 25.6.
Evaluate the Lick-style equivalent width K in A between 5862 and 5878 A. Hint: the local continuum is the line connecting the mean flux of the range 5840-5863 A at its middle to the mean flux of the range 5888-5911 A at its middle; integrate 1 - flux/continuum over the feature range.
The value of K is -0.5 A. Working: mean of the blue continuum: 26.1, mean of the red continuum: 25.3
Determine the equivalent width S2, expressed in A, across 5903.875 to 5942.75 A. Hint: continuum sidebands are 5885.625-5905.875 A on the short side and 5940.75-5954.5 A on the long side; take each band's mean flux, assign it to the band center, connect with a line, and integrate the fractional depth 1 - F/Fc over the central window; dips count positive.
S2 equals 1.1 A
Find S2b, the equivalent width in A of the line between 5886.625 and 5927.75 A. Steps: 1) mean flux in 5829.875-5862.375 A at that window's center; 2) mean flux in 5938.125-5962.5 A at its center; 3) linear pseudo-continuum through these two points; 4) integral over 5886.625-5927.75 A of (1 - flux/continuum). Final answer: 1.30 A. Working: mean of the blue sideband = 26.1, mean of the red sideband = 26.6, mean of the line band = 25.6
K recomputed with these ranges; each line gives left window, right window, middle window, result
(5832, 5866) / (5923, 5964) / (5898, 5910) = 0.1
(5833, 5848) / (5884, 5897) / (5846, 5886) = -1.0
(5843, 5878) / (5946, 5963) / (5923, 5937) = 0.9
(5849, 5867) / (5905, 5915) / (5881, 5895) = 0.6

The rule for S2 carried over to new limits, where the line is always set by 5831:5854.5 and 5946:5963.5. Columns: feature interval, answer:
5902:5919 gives 0.5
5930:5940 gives 0.7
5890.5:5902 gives 0.7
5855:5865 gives 0.2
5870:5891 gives 0.6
